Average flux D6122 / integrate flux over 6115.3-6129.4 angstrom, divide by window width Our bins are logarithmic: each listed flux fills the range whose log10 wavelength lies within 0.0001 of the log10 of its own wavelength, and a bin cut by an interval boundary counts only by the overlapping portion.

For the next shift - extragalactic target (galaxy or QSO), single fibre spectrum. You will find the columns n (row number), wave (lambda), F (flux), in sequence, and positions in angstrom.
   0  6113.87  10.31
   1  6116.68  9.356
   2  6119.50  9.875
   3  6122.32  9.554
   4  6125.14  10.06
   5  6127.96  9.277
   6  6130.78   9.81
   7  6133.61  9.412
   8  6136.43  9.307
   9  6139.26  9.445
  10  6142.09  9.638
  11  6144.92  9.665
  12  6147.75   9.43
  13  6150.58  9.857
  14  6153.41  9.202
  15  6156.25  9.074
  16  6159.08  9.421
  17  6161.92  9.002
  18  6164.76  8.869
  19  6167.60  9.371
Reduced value 9.63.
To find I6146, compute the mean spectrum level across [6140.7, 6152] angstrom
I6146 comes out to 9.65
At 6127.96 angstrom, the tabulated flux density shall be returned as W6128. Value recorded 9.277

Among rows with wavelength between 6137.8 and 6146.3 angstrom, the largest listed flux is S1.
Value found 9.665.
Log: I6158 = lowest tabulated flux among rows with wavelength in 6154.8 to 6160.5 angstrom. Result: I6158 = 9.074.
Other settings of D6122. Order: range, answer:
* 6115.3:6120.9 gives 9.61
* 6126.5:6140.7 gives 9.45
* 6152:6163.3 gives 9.17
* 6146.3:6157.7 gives 9.4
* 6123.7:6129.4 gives 9.68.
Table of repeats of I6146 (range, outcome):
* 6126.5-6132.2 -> 9.54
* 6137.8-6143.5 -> 9.53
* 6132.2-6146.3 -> 9.49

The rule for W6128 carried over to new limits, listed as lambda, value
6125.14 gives 10.06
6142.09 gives 9.638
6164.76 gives 8.869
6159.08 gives 9.421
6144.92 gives 9.665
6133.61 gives 9.412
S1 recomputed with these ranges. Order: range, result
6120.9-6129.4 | 10.06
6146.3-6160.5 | 9.857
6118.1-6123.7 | 9.875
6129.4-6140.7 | 9.81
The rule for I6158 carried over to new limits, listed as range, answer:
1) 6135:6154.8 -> 9.202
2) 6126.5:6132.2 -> 9.277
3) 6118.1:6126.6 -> 9.554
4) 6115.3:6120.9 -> 9.356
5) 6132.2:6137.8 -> 9.307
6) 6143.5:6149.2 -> 9.43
